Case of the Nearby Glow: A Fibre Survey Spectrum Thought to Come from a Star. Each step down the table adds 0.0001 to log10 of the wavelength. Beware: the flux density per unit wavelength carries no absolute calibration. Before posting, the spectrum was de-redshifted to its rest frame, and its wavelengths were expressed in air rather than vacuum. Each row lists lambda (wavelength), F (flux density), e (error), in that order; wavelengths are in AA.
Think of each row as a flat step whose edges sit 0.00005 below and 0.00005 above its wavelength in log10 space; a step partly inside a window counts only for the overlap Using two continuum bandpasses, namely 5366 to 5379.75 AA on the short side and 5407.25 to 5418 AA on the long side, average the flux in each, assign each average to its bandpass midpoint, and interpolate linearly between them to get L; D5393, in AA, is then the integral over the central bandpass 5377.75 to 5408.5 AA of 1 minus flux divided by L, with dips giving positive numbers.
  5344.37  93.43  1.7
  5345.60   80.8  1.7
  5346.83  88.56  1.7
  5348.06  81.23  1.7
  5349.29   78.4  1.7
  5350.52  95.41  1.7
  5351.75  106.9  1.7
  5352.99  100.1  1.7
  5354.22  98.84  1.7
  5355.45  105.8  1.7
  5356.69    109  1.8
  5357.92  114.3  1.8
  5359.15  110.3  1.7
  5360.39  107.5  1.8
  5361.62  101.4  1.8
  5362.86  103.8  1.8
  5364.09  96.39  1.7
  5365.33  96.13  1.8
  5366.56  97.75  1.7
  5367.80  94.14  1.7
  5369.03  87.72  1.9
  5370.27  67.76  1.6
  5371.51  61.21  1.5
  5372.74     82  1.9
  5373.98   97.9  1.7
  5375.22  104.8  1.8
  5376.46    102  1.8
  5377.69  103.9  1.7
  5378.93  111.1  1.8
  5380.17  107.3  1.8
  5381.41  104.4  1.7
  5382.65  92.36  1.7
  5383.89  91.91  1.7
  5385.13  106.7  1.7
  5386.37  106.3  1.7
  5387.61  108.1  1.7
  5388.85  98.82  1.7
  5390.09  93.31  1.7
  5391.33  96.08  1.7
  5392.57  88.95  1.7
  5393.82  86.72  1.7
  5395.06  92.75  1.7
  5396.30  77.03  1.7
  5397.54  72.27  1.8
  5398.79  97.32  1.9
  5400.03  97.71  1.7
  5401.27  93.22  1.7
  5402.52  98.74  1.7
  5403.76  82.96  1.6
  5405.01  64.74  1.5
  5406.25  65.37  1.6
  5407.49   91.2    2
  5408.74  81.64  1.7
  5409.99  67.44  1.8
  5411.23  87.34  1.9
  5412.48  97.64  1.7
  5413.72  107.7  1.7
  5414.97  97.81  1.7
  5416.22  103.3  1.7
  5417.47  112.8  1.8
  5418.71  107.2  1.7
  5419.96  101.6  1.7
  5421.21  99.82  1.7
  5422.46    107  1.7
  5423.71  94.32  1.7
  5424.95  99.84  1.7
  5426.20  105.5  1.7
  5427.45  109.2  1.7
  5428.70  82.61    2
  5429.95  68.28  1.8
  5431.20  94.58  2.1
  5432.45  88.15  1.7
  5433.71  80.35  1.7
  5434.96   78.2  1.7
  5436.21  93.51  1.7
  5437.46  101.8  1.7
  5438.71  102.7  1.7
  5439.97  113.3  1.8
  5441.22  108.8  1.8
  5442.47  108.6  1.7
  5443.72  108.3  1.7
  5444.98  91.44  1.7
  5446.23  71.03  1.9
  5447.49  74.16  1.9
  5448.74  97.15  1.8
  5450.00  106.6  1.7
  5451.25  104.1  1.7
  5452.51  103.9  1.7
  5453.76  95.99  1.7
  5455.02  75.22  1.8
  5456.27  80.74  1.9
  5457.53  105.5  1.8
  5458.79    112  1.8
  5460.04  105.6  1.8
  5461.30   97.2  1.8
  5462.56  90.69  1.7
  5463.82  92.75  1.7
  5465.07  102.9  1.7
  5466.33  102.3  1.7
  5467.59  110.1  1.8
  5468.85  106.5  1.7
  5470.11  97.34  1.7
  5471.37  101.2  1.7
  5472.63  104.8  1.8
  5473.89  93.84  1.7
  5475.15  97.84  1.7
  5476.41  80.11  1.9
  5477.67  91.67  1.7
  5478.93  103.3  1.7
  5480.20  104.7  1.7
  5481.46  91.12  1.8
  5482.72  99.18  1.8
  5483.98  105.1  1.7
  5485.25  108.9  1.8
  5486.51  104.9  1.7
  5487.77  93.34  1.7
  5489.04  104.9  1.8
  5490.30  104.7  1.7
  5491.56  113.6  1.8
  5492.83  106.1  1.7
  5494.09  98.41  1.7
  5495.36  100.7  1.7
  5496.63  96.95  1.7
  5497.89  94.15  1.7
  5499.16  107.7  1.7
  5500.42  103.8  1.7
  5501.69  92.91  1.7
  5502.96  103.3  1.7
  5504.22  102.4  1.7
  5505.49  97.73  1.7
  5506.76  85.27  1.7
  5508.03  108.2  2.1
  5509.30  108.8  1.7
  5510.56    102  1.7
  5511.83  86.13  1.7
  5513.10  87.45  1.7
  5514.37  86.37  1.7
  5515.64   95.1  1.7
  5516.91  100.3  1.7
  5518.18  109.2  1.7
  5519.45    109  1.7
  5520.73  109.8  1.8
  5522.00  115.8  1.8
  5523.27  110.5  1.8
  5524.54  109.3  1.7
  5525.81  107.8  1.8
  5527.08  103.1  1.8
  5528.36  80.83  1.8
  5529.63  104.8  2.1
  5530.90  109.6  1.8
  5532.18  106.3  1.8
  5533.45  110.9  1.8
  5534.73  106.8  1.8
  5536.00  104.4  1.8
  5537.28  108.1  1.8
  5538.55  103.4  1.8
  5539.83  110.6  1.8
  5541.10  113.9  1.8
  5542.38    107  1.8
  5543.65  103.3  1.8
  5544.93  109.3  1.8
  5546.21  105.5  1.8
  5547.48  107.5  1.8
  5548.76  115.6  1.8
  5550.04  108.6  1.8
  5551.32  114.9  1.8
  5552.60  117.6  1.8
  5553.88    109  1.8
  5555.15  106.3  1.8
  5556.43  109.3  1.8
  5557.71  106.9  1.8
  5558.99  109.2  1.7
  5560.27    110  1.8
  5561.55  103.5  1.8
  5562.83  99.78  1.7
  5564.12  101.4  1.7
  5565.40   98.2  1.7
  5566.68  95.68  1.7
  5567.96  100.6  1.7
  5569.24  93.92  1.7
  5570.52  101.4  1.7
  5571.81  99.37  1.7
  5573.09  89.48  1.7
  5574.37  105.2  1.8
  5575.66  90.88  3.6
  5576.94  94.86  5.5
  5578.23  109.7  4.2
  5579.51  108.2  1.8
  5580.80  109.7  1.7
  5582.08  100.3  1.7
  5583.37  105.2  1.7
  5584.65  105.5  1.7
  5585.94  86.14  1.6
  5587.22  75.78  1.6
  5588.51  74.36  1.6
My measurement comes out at 0.1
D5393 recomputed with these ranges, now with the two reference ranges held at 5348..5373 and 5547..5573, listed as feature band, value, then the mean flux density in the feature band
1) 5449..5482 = 0.7 AA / 98.4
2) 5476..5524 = 0.7 AA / 101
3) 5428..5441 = 1.1 AA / 91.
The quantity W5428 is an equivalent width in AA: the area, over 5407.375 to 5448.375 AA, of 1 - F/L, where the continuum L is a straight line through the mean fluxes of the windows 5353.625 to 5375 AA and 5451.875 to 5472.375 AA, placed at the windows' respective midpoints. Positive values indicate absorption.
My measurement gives 1.2 AA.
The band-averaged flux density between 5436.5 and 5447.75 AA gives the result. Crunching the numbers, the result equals 98.4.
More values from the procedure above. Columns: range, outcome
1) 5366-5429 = 93.9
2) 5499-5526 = 102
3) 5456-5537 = 101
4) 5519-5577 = 105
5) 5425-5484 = 96.5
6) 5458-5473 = 102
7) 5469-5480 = 97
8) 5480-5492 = 103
